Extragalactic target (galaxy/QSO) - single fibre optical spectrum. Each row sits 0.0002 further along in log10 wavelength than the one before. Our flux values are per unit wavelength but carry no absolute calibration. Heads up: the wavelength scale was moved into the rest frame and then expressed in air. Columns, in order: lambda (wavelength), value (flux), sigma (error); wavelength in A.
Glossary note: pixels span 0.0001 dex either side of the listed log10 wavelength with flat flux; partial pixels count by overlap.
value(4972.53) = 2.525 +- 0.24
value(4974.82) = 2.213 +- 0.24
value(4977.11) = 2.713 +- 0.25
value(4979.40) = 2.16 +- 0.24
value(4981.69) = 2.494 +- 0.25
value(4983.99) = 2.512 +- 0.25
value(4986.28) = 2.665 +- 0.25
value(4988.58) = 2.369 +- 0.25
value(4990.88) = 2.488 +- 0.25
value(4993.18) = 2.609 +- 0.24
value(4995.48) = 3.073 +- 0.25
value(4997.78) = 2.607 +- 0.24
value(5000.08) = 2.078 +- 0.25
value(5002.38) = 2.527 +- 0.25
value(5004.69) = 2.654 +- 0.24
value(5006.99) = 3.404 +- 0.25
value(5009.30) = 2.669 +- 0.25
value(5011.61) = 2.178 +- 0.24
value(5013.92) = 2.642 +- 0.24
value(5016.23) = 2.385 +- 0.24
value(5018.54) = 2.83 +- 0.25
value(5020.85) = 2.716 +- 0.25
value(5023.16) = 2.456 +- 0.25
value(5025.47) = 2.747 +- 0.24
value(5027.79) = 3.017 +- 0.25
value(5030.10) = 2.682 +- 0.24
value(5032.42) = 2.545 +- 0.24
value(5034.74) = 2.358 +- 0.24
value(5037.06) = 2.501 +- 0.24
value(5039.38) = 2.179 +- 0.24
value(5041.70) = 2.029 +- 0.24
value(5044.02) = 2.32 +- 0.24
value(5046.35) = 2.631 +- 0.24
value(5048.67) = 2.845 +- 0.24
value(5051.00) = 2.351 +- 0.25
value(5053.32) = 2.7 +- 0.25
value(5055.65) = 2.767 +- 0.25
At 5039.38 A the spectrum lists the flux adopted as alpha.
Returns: 2.179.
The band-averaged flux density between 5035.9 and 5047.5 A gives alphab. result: 2.33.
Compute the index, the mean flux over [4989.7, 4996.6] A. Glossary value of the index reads 2.72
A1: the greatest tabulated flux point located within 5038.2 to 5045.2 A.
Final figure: 2.32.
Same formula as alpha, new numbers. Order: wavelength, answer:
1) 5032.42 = 2.545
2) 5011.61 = 2.178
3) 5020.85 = 2.716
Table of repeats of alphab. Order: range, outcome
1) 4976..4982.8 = 2.46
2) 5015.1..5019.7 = 2.61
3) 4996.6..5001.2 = 2.35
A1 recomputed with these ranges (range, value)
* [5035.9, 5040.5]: 2.501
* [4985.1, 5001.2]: 3.073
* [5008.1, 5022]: 2.83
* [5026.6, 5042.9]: 3.017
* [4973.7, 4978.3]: 2.713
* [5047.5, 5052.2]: 2.845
